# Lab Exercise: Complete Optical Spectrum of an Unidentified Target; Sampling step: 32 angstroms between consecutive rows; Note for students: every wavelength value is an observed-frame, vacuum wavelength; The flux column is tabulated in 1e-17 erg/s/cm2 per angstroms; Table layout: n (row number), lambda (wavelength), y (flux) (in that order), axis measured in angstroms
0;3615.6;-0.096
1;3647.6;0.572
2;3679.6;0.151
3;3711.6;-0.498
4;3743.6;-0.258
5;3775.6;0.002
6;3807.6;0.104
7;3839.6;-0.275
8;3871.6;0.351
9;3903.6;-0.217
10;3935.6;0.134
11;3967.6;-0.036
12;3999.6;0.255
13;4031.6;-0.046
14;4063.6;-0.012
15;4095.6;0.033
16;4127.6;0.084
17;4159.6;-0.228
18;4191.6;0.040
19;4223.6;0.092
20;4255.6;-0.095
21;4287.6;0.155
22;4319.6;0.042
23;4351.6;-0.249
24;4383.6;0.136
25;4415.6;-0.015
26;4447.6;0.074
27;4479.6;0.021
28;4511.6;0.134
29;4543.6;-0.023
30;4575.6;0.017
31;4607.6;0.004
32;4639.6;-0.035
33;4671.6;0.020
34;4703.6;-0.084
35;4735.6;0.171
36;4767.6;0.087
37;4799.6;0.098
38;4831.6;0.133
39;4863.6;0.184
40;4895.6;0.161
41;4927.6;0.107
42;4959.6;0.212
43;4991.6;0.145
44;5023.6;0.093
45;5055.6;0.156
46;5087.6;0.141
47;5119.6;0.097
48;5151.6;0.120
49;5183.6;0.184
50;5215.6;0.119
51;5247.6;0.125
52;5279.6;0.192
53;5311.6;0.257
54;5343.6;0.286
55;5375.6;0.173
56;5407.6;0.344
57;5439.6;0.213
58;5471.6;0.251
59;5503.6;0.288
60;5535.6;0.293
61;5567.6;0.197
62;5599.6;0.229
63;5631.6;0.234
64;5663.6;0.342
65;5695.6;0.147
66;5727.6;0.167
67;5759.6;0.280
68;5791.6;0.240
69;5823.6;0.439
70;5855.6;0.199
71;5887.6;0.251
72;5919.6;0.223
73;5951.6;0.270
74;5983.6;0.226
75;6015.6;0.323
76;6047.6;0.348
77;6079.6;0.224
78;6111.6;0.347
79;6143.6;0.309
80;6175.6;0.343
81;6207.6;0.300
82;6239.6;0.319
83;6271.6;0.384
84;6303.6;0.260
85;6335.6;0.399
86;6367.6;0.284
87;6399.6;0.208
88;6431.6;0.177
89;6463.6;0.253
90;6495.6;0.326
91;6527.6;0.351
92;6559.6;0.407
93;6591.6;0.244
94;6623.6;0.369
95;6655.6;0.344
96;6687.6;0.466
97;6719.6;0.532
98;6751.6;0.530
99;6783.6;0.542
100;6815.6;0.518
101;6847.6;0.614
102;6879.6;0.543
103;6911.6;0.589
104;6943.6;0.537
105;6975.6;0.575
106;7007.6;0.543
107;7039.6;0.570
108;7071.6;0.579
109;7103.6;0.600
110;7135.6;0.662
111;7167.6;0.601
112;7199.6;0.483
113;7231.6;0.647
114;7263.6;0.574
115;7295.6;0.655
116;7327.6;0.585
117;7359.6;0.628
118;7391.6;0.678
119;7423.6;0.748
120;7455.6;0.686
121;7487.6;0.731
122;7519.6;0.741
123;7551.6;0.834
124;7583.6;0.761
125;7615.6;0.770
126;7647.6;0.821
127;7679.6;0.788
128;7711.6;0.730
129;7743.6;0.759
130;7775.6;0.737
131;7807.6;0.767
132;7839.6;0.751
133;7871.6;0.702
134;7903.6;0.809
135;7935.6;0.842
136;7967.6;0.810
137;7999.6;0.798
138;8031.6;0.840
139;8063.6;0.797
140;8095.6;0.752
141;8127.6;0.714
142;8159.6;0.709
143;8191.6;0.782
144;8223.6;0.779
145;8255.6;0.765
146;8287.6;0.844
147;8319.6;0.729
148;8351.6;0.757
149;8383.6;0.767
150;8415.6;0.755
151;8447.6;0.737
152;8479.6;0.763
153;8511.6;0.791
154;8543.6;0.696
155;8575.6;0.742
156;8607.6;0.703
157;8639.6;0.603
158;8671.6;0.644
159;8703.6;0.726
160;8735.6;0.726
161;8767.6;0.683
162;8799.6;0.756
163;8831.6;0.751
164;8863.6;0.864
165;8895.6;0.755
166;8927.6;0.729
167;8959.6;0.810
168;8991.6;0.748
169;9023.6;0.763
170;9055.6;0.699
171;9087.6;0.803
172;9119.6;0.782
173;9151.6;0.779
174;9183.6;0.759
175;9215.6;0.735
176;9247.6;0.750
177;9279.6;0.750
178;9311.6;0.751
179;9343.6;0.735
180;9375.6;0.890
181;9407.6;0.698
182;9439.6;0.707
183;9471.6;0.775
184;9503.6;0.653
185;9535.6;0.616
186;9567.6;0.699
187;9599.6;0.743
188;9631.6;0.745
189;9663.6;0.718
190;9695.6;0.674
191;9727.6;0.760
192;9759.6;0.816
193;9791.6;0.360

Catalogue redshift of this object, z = 0.673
